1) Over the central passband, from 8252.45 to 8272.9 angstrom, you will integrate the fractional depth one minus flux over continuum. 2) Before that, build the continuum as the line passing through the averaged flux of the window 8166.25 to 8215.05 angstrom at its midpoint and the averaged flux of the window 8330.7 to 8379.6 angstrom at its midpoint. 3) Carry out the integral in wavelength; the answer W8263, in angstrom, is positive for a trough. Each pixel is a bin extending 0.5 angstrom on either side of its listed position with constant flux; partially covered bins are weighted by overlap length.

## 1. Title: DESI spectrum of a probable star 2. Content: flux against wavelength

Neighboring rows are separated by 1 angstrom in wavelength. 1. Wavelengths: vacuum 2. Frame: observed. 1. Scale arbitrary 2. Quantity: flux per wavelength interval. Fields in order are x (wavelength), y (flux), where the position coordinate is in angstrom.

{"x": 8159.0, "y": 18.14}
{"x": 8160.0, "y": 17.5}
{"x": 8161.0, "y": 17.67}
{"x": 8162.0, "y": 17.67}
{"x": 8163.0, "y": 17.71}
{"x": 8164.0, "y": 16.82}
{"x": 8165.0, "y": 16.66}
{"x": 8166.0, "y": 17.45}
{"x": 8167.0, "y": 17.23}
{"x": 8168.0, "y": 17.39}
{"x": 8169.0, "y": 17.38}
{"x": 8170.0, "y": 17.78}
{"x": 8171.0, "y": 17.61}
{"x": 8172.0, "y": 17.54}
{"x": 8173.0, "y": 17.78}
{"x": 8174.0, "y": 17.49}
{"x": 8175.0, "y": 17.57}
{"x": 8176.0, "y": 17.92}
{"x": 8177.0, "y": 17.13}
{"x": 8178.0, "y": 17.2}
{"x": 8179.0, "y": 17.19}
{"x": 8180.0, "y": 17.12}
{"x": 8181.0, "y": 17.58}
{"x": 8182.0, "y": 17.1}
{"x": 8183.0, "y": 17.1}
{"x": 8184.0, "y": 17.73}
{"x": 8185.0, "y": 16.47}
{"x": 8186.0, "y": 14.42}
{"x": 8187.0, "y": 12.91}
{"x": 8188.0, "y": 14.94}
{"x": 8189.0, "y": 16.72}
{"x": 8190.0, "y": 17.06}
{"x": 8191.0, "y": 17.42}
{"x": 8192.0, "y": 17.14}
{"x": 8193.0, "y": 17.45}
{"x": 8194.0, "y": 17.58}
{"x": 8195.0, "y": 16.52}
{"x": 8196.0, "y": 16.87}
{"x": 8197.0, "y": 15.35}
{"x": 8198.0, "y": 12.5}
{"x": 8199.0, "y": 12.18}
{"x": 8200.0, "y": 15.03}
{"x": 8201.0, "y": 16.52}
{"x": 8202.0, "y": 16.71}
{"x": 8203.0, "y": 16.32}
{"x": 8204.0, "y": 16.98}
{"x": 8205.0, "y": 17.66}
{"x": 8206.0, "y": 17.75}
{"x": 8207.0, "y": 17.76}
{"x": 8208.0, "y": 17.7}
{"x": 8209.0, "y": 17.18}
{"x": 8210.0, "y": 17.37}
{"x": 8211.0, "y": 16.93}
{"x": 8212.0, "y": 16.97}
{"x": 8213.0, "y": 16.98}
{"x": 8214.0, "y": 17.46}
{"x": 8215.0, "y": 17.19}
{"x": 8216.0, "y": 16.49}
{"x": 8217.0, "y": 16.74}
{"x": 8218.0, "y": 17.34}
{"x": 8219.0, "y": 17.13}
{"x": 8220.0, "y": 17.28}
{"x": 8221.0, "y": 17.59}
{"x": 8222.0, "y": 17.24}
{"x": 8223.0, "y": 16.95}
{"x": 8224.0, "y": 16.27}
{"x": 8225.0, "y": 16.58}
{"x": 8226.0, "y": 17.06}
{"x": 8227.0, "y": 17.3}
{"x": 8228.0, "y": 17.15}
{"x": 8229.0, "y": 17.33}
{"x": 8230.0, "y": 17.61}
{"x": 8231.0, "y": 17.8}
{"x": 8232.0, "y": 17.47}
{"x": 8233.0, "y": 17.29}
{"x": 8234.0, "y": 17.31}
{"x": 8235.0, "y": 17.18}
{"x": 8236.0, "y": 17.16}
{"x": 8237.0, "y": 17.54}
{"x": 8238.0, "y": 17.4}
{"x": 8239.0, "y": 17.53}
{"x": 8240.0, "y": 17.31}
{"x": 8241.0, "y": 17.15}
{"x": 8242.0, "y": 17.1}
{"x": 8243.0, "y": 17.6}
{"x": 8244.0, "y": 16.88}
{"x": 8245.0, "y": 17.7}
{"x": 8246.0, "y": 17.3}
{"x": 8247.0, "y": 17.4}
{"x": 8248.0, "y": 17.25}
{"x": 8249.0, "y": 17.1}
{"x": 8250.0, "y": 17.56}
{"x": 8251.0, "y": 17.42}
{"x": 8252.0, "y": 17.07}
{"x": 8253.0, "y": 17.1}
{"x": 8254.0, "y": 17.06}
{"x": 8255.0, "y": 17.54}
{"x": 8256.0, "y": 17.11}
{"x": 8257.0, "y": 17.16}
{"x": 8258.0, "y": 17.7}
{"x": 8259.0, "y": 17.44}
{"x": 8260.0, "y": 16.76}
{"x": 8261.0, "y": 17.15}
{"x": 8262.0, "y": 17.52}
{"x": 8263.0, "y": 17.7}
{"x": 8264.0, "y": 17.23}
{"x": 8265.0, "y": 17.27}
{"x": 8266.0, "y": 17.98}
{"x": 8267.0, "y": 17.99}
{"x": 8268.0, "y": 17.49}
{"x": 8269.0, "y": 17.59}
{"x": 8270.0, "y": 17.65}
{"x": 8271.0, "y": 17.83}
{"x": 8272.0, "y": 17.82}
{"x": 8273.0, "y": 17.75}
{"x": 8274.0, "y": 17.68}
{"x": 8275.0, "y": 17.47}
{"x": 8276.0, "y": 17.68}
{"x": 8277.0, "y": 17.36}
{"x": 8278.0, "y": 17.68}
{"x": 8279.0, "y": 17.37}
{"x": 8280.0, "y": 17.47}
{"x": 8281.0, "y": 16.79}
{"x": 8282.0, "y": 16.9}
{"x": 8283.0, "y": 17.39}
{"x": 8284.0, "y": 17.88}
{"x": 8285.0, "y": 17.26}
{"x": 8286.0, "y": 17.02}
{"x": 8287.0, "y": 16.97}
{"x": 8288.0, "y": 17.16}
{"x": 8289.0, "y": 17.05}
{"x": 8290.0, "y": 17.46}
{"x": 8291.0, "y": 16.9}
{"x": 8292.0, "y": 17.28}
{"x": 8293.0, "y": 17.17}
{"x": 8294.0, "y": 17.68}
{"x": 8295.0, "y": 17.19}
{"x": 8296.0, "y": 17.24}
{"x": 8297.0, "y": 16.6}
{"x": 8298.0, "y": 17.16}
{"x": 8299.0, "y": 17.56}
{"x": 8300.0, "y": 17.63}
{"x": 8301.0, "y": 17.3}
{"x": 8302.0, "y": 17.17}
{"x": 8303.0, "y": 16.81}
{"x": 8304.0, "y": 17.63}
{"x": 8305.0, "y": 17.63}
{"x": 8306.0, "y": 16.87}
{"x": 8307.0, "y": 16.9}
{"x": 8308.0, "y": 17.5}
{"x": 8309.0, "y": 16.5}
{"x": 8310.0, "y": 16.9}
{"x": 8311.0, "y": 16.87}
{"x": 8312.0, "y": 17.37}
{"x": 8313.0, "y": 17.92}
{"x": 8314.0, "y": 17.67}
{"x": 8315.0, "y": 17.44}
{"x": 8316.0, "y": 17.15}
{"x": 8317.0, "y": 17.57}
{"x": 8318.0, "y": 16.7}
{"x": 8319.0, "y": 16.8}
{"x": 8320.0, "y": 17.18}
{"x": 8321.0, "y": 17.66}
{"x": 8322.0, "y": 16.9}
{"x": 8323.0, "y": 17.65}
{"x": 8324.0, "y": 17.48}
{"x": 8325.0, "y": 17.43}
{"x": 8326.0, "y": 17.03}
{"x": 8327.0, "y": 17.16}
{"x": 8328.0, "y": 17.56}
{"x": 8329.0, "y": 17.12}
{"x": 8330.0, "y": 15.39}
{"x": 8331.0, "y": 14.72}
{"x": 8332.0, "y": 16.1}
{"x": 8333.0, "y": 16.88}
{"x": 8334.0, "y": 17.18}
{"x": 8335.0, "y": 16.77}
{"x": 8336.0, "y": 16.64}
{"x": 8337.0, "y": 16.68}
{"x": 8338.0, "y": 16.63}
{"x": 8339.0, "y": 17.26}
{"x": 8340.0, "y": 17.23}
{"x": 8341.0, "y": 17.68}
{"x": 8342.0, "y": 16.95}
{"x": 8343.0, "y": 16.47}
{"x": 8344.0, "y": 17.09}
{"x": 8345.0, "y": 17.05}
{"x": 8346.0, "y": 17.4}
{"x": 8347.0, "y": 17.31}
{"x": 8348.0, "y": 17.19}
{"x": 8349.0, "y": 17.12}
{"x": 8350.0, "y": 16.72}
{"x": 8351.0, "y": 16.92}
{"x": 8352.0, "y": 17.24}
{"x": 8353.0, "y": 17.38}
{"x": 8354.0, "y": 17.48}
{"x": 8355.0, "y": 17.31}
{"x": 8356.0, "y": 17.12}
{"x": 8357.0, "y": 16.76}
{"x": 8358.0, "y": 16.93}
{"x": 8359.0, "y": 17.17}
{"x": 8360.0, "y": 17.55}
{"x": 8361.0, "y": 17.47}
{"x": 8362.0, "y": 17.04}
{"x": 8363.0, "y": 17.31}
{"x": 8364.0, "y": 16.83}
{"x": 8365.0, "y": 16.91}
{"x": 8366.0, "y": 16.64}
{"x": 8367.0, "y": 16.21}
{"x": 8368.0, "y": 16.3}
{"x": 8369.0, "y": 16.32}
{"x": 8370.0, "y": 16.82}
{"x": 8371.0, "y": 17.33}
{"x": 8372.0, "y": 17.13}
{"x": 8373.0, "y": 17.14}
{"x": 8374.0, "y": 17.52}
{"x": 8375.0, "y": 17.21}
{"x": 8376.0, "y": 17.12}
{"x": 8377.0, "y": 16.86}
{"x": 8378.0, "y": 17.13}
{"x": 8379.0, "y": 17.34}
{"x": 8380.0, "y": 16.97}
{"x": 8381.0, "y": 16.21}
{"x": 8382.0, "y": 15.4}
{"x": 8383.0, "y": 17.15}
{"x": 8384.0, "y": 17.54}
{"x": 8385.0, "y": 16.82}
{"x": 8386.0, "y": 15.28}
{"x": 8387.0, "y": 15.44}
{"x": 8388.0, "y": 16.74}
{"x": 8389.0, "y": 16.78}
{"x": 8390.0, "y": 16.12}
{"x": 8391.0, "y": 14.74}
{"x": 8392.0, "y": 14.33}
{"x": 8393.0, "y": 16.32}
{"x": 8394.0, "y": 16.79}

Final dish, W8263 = -0.7 angstrom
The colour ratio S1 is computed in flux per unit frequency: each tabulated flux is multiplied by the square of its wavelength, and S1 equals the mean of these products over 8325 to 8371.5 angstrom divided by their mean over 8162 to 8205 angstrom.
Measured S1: 1.1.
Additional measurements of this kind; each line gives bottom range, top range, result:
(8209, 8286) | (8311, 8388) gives 1.00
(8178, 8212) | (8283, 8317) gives 1.07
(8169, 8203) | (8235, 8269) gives 1.07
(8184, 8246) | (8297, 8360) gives 1.04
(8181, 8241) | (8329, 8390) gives 1.04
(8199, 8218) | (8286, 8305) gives 1.04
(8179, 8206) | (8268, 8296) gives 1.09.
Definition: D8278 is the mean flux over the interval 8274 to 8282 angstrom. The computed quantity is 17.4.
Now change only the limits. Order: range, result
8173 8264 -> 17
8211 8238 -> 17.2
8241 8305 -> 17.4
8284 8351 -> 17.1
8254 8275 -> 17.5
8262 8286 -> 17.5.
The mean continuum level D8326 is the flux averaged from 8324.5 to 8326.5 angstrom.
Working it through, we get 17.2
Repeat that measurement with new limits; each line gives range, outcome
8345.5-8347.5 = 17.4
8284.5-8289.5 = 17.1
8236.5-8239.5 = 17.5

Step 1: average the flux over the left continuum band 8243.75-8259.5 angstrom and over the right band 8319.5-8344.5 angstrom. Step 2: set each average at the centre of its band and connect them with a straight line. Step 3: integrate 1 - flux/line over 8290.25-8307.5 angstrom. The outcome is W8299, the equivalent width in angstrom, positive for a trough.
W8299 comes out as -0.1 angstrom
